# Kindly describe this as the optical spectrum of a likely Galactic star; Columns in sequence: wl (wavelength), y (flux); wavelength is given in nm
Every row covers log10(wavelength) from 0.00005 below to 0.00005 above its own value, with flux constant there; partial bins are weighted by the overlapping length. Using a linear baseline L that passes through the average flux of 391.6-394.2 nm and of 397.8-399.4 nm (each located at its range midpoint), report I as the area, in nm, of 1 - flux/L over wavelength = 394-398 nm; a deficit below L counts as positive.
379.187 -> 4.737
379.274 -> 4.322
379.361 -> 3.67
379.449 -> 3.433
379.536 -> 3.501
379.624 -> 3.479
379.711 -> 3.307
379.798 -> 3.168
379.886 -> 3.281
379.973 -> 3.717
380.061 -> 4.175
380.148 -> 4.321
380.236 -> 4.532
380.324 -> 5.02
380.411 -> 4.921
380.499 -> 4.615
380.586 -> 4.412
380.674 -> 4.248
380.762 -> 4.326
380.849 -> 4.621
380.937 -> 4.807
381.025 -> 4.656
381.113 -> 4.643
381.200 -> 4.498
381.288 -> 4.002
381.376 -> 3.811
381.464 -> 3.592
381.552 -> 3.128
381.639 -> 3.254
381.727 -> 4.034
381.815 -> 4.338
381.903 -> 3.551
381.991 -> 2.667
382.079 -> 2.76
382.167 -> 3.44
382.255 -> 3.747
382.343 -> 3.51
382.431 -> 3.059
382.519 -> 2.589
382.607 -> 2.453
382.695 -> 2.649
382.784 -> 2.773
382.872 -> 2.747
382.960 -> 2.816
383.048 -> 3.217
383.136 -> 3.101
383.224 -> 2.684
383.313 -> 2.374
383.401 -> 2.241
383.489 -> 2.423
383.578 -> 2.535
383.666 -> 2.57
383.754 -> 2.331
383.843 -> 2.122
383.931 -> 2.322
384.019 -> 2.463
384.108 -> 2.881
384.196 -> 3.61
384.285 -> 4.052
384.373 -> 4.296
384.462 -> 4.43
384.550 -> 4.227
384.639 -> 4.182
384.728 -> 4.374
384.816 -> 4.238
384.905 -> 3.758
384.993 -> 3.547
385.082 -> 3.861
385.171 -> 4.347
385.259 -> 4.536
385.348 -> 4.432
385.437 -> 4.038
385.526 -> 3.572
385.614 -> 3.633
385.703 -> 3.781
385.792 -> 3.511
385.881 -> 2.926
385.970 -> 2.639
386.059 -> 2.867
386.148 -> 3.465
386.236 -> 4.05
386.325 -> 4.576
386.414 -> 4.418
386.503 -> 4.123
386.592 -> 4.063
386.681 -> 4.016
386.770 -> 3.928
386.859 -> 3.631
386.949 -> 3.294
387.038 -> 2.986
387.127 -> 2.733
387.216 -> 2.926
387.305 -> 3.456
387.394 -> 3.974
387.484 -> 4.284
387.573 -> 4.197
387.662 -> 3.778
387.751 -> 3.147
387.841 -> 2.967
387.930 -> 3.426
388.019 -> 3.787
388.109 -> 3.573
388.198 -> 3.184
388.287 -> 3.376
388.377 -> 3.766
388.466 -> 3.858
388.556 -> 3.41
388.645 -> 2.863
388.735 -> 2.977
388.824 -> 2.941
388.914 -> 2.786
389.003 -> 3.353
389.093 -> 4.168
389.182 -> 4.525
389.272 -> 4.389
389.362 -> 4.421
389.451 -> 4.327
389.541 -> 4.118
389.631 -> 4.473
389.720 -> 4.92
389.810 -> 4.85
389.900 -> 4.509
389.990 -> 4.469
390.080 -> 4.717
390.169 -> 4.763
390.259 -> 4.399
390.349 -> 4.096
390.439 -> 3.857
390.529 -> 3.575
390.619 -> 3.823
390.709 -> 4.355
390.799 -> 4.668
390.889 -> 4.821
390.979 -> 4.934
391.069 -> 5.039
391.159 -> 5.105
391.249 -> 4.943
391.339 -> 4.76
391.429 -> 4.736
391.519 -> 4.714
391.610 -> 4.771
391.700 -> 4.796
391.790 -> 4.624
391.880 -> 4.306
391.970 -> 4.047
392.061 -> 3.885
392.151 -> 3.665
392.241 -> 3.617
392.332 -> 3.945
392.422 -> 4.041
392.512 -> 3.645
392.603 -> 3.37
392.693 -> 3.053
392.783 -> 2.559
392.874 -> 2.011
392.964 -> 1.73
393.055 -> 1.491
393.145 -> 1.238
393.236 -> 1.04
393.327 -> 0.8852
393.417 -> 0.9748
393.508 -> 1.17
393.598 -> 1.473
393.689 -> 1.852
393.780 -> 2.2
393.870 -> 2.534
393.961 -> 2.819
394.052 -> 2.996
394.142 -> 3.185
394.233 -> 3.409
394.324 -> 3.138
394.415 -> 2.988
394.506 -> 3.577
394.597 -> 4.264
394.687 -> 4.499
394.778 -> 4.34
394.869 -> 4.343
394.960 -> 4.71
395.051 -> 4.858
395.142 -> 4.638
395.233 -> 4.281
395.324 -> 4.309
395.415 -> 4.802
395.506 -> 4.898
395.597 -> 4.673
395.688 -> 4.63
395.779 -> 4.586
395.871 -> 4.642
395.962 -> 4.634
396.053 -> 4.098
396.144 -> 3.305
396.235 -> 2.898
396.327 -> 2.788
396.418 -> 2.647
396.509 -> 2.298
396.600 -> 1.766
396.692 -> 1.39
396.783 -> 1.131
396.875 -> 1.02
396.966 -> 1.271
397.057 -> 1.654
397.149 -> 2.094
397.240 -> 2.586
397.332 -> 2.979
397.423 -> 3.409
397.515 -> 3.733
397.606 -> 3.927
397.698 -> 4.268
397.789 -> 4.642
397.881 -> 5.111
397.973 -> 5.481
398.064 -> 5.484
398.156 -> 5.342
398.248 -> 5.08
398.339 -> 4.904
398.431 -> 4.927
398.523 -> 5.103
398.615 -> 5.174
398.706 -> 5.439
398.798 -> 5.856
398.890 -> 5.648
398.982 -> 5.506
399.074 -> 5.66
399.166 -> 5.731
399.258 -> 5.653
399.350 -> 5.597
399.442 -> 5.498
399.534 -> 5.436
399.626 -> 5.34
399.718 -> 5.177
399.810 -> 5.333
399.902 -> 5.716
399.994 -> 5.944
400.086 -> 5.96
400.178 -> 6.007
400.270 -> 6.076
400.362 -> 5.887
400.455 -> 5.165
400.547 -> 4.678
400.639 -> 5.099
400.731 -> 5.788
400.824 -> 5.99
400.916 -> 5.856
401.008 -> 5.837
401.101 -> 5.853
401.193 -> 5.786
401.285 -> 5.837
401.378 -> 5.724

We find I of 0.528 nm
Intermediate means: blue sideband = 2.8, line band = 3.55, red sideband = 5.38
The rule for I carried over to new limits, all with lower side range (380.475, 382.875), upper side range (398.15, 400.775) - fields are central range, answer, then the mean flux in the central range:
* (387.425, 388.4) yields 0.16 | 3.59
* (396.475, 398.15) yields 0.70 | 3.08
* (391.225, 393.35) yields 0.59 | 3.42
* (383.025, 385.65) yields 0.36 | 3.42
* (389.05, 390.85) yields 0.06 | 4.37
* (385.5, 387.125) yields 0.21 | 3.62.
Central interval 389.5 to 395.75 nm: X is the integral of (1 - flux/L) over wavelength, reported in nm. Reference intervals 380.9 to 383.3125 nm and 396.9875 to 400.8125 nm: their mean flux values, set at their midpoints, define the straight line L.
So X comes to 0.87 nm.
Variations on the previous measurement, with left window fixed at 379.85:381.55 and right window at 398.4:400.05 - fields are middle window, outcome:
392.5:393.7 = 0.77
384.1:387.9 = 0.71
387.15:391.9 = 0.77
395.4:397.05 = 0.67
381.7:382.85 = 0.32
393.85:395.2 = 0.37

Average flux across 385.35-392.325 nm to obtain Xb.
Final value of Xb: 3.96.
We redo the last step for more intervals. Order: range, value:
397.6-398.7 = 5.01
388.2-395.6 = 3.72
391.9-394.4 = 2.61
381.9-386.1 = 3.27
